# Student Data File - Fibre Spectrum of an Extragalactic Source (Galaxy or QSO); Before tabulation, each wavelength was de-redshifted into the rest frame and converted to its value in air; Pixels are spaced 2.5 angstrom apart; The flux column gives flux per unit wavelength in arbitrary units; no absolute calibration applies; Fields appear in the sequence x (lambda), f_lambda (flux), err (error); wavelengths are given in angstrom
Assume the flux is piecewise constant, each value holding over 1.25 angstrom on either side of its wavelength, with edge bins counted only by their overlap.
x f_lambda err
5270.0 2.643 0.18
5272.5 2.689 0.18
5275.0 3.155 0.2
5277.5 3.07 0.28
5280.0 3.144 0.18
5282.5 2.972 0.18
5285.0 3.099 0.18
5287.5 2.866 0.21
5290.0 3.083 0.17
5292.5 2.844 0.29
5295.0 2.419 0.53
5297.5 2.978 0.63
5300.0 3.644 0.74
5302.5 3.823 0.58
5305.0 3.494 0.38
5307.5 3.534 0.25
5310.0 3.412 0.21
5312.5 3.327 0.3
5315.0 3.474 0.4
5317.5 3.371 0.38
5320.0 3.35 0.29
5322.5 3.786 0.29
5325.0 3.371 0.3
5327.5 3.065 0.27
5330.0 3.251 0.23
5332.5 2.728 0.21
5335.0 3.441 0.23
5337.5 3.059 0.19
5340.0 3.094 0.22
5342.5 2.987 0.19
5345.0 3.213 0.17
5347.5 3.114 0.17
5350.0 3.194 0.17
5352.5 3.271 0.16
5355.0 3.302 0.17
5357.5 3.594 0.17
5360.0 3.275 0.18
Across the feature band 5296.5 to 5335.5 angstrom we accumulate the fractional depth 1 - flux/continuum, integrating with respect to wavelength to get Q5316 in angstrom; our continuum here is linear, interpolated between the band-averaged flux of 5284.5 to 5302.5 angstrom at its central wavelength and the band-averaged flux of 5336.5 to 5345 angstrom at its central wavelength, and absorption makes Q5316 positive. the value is -4.1 angstrom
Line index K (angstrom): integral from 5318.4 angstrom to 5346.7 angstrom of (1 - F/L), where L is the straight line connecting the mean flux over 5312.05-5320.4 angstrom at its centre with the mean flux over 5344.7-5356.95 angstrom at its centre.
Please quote 0.9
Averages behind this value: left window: 3.39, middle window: 3.21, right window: 3.24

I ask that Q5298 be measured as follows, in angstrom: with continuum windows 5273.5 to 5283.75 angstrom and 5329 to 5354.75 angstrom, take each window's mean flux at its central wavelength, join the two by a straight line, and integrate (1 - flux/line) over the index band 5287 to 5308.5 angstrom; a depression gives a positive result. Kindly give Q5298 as -0.7 angstrom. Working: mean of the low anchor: 3.08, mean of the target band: 3.19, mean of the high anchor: 3.14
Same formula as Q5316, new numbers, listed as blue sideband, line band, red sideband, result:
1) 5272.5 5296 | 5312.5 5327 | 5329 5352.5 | -1.8 angstrom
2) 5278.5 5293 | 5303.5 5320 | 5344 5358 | -1.7 angstrom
